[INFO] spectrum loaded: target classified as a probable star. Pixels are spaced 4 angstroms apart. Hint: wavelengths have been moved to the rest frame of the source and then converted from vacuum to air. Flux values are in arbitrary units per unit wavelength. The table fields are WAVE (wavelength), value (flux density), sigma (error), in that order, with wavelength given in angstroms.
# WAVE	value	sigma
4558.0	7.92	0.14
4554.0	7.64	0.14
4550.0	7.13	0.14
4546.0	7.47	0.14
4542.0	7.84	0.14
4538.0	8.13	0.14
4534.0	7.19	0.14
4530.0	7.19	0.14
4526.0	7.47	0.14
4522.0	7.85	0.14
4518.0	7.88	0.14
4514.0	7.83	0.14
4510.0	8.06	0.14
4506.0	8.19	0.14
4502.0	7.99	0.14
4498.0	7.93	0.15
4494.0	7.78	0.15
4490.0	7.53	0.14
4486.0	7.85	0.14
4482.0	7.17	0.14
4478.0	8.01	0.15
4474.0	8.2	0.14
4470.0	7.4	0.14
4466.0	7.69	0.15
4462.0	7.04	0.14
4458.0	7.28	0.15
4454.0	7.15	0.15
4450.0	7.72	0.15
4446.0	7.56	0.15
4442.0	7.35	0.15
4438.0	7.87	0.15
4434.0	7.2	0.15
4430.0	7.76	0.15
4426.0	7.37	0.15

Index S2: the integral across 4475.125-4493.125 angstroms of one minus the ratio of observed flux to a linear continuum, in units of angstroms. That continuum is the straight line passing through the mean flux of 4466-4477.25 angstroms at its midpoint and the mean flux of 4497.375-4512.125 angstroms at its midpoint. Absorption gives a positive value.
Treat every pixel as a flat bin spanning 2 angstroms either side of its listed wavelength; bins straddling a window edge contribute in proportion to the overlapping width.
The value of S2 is 0.5 angstroms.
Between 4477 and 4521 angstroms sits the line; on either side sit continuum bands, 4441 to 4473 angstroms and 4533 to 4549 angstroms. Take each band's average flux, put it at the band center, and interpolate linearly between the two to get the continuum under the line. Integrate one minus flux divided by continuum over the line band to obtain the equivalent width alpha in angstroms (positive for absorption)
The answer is -1.7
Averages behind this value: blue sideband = 7.43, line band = 7.83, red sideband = 7.65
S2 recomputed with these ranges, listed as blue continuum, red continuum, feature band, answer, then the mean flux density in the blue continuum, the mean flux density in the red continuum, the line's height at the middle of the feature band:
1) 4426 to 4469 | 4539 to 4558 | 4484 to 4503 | -0.73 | 7.46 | 7.59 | 7.52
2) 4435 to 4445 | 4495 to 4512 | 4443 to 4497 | 1.47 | 7.56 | 8.03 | 7.78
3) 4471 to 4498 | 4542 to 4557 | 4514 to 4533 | 0.01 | 7.76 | 7.5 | 7.6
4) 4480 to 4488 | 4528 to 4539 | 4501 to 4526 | -1.52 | 7.51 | 7.45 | 7.47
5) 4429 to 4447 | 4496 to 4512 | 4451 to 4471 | 1.00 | 7.54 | 8.04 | 7.71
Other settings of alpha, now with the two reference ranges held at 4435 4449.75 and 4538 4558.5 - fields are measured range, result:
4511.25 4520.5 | -0.3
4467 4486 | -0.3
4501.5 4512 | -0.7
